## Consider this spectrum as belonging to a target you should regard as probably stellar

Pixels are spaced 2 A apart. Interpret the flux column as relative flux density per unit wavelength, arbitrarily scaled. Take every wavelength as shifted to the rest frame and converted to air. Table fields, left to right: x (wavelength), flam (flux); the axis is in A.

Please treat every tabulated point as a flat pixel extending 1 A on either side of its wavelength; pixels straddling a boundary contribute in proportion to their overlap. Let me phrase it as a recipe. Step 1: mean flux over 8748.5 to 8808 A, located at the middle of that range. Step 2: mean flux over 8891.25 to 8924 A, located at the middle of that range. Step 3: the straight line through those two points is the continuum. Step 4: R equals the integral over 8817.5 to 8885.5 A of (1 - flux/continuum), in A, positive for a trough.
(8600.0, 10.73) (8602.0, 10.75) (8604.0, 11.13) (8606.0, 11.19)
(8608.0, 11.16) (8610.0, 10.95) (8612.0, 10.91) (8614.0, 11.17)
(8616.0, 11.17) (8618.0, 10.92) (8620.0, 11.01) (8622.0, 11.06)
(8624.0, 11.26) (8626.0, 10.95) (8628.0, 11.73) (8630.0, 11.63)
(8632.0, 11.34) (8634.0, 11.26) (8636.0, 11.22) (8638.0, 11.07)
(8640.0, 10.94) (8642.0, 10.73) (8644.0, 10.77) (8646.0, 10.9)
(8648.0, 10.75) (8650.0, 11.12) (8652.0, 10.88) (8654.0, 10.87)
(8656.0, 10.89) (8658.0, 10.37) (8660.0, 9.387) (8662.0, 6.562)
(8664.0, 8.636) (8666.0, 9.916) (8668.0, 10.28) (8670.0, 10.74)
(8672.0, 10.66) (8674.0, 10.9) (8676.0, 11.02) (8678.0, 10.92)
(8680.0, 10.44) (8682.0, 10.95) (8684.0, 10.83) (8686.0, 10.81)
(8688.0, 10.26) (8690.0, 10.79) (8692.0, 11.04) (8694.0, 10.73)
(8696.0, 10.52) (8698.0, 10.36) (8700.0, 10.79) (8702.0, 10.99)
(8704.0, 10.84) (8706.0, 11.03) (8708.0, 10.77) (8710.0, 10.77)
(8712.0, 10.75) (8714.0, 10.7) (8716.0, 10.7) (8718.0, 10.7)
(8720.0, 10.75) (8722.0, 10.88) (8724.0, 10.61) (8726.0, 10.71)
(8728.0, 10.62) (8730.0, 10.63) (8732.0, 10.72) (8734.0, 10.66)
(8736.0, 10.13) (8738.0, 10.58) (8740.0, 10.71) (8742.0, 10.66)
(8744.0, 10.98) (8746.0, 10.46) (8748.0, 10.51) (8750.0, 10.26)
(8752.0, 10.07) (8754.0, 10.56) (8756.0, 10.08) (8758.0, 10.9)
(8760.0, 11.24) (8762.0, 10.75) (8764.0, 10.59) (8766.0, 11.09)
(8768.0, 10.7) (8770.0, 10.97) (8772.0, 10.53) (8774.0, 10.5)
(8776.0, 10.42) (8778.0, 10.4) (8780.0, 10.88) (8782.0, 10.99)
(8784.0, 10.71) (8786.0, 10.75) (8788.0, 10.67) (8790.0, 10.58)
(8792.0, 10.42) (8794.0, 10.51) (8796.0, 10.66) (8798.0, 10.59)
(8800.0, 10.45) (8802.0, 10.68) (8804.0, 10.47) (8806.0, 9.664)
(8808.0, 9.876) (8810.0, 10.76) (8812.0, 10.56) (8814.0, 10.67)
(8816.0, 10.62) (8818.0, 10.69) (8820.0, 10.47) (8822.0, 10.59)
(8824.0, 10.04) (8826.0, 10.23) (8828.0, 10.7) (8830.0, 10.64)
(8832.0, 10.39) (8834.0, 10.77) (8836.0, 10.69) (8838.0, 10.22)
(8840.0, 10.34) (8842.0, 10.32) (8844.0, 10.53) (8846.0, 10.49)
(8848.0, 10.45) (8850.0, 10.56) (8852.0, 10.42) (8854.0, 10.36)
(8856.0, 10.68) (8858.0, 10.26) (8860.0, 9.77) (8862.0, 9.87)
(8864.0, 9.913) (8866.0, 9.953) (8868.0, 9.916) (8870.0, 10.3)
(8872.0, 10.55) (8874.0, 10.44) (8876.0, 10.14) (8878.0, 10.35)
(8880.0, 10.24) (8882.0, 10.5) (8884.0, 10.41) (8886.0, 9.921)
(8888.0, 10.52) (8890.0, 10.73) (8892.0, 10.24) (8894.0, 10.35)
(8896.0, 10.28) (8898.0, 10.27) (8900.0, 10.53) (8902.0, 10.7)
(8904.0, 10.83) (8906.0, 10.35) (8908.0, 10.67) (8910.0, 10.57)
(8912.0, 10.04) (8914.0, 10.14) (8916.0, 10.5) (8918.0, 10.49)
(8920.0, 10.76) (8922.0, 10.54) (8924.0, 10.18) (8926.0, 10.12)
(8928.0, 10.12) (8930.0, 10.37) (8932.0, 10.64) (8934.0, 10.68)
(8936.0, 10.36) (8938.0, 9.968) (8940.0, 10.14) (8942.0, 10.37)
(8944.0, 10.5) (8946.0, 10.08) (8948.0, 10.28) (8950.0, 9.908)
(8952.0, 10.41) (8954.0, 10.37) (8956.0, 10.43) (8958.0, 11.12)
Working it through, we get 1.0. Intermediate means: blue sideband 10.6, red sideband 10.4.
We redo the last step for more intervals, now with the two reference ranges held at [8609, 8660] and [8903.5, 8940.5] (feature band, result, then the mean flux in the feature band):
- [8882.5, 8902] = 0.1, 10.4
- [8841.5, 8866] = 0.6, 10.3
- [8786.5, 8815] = 0.5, 10.5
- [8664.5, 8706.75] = 0.8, 10.7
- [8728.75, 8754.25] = 0.6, 10.5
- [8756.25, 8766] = -0.1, 10.8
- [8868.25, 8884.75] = 0.2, 10.3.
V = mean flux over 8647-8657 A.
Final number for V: 10.9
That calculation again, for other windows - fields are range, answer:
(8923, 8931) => 10.2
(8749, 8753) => 10.2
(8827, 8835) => 10.6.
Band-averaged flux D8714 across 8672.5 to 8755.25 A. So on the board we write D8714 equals 10.7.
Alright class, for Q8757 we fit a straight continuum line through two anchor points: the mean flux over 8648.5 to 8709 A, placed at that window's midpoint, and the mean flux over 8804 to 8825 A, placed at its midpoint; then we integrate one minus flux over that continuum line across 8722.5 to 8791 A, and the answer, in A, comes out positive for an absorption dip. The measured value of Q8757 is -1.3 A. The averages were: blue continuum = 10.5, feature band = 10.6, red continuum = 10.4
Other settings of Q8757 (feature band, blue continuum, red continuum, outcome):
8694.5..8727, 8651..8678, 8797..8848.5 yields -1.7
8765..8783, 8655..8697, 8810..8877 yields -0.6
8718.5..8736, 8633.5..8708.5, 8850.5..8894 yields -0.3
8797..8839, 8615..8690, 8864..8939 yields 0.0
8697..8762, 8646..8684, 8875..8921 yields -2.0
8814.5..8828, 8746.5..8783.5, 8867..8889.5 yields 0.0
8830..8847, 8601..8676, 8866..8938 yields 0.0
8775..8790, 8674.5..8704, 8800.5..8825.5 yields -0.3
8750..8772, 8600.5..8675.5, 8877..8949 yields -0.2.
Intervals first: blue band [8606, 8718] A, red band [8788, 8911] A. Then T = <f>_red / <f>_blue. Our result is 0.97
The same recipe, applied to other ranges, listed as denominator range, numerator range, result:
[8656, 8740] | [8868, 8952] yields 0.99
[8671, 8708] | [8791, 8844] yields 0.97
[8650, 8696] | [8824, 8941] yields 1.00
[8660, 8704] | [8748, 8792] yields 1.03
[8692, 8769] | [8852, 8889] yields 0.96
